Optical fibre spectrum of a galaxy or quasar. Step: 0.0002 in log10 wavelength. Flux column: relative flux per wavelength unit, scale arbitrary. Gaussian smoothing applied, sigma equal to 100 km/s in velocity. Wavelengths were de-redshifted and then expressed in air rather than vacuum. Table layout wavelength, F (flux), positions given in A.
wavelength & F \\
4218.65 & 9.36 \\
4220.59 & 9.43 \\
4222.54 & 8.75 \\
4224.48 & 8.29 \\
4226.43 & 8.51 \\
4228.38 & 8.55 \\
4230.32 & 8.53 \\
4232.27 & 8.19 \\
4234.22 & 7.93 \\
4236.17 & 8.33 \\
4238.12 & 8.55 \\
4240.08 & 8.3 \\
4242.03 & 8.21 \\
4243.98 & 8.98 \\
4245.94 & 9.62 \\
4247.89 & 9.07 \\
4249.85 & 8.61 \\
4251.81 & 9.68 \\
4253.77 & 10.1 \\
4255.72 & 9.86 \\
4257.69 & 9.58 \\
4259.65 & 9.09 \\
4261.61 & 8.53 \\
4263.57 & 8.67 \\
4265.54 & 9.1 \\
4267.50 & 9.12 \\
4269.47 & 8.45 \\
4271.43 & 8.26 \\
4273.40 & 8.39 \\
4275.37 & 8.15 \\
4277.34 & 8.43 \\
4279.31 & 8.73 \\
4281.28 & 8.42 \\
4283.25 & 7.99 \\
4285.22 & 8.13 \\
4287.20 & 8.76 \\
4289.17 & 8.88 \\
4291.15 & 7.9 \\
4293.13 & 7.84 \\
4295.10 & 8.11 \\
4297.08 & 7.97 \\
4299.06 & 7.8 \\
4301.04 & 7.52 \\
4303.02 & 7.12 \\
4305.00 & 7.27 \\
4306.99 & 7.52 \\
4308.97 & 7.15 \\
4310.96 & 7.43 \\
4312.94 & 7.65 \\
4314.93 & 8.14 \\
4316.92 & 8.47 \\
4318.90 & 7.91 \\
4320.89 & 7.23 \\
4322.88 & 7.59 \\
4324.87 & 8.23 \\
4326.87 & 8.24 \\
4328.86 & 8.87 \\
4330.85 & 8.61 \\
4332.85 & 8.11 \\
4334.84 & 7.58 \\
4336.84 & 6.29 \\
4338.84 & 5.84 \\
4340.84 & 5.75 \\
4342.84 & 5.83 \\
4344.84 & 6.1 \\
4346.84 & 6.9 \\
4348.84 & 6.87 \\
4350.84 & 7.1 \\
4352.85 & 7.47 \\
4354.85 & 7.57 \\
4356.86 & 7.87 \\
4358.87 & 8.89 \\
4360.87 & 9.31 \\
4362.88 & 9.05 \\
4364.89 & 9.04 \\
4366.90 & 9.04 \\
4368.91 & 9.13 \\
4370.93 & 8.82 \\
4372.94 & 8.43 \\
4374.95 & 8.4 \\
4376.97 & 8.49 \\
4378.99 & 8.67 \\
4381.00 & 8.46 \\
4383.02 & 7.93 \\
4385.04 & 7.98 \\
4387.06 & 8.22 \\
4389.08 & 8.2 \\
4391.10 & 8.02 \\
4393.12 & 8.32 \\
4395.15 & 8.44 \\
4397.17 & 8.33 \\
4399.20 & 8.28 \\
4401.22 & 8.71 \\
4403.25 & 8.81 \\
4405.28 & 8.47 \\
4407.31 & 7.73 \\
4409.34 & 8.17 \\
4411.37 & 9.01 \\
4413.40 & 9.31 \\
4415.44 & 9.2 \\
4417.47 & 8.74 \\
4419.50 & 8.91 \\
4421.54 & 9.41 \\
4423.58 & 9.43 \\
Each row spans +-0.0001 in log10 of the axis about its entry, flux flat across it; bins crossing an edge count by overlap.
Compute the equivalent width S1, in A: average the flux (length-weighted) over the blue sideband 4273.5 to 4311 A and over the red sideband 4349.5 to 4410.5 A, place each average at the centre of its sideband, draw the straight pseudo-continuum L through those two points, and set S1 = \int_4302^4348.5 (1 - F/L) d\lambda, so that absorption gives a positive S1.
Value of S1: 4.3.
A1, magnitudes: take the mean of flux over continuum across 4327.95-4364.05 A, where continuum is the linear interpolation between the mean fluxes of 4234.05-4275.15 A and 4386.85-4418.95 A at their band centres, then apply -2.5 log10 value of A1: 0.16 mag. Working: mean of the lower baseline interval 8.88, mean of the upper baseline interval 8.51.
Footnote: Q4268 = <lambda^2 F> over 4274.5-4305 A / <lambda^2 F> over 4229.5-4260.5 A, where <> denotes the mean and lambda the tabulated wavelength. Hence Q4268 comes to 0.93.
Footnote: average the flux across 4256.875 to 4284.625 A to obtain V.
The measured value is 8.63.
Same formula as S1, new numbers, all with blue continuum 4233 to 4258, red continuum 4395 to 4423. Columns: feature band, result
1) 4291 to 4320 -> 3.8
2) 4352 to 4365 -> 0.5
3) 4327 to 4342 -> 2.5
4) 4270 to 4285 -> 1.0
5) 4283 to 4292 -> 0.5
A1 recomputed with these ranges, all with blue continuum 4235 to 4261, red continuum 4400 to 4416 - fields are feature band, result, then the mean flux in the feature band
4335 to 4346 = 0.402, 6.1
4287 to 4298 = 0.093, 8.21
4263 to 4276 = 0.050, 8.6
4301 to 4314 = 0.206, 7.37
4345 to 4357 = 0.222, 7.17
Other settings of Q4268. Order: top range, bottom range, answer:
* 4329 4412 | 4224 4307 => 0.99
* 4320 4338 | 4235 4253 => 0.93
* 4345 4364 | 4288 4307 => 1.03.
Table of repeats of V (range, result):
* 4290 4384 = 7.82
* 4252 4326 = 8.27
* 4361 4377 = 8.84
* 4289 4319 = 7.76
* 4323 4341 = 7.58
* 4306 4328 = 7.79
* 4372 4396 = 8.29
